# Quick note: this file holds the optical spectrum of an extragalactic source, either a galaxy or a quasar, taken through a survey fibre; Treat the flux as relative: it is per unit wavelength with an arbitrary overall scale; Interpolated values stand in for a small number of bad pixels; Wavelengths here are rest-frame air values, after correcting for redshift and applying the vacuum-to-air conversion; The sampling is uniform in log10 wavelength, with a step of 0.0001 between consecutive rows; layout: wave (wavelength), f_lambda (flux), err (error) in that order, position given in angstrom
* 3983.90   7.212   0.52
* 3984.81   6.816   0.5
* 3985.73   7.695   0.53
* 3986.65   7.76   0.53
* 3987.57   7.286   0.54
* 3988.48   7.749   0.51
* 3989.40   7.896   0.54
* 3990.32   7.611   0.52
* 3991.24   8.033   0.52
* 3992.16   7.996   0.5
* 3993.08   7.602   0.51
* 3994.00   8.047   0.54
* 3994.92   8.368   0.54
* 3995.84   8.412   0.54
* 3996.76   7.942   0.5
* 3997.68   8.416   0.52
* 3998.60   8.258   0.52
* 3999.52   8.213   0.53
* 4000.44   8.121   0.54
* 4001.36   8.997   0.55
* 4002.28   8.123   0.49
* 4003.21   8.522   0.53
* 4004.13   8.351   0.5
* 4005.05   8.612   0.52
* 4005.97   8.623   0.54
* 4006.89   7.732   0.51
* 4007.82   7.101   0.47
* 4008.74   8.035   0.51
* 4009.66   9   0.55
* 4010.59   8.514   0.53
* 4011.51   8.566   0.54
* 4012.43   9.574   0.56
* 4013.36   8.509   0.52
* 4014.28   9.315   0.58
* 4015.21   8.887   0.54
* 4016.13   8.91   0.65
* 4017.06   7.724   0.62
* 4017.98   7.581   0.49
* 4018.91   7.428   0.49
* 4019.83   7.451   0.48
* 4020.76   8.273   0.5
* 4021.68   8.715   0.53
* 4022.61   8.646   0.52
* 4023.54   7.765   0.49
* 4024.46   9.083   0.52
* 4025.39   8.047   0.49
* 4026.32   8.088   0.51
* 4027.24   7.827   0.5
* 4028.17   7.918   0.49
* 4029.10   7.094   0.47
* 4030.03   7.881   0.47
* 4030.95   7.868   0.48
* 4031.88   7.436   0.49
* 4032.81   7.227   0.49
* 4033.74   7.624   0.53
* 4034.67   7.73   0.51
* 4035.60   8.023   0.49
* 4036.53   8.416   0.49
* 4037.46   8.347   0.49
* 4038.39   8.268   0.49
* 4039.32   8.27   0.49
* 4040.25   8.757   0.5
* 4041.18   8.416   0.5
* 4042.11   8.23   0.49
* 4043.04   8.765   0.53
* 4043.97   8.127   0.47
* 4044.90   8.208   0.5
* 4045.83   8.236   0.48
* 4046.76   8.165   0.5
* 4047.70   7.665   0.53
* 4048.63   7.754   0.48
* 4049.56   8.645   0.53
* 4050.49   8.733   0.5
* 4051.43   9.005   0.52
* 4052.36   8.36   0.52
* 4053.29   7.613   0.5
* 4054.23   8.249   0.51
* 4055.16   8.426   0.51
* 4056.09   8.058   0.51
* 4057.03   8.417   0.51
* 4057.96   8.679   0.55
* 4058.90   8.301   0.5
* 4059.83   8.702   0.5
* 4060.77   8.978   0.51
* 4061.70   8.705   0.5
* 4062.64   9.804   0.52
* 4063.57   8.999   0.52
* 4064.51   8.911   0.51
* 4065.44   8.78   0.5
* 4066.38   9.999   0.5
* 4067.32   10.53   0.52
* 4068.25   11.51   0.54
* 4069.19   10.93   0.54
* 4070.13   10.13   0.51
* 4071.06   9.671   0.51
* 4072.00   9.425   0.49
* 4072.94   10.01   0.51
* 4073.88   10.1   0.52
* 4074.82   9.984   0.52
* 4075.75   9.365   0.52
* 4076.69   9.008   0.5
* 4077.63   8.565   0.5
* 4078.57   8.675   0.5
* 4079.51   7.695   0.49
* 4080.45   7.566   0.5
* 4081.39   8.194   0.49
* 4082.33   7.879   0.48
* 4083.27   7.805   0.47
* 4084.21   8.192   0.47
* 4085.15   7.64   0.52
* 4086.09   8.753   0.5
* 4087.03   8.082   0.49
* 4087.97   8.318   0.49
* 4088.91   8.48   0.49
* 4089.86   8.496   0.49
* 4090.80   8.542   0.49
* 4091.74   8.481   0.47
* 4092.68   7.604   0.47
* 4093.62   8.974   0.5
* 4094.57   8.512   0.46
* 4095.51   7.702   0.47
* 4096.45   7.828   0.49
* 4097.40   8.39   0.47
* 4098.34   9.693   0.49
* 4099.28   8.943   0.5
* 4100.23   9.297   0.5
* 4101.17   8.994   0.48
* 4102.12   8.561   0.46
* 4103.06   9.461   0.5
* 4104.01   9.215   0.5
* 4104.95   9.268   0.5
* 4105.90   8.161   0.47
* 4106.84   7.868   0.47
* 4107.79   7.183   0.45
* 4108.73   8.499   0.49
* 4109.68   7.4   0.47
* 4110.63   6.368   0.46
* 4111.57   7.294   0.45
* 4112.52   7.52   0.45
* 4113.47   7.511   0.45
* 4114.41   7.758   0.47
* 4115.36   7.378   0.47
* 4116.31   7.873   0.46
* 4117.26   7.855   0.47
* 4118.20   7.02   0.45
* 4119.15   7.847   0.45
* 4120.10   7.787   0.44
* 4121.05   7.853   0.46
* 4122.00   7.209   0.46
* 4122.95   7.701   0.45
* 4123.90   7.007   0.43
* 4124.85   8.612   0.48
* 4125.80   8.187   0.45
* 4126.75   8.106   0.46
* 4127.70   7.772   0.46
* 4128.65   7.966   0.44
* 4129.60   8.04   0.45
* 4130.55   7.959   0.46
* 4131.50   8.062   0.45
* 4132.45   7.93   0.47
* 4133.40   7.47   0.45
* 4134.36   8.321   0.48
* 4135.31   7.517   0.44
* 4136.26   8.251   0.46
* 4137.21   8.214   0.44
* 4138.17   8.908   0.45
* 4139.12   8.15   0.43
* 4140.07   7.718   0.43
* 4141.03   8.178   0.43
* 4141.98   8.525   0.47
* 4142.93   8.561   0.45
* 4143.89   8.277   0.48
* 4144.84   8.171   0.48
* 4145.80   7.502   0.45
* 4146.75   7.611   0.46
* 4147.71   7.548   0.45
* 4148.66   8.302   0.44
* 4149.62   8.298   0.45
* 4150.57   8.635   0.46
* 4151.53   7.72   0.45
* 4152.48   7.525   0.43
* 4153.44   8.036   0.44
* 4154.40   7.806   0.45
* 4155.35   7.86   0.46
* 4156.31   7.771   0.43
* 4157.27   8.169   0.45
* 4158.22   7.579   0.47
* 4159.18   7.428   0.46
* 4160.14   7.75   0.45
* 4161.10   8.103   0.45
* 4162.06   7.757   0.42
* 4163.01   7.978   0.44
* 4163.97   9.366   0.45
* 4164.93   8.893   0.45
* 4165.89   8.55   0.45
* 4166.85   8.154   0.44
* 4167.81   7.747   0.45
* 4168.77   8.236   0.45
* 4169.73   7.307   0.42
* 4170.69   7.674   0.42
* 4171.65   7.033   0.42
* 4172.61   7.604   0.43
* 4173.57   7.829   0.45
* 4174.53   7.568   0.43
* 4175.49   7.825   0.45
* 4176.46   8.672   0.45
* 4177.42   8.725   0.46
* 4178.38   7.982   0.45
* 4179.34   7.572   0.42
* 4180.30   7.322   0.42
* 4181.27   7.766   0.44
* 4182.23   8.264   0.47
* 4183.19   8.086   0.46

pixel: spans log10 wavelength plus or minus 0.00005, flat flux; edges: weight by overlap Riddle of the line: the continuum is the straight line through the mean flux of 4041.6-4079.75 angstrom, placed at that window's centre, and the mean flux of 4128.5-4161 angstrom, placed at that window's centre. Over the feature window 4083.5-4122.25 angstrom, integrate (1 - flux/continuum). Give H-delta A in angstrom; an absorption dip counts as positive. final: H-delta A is 1.5 angstrom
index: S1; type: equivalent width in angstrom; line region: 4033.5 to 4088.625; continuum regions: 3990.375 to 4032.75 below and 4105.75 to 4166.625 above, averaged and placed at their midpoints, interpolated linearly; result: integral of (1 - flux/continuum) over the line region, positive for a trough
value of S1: -4.14 angstrom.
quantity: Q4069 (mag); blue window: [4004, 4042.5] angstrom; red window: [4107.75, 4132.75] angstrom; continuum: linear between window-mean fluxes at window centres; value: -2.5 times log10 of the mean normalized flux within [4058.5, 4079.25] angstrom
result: -0.19 mag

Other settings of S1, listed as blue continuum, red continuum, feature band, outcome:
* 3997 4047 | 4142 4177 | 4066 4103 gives -3.5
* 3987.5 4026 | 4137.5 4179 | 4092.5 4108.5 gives -0.9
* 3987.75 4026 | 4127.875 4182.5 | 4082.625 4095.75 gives -0.2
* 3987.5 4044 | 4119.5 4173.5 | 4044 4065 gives -0.9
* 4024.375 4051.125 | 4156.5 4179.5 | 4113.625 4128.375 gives 0.5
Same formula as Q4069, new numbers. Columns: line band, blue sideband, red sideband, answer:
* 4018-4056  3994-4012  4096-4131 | 0.01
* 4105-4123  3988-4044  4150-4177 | 0.06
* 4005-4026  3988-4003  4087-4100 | -0.02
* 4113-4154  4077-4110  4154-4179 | 0.03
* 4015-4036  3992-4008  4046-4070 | 0.07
